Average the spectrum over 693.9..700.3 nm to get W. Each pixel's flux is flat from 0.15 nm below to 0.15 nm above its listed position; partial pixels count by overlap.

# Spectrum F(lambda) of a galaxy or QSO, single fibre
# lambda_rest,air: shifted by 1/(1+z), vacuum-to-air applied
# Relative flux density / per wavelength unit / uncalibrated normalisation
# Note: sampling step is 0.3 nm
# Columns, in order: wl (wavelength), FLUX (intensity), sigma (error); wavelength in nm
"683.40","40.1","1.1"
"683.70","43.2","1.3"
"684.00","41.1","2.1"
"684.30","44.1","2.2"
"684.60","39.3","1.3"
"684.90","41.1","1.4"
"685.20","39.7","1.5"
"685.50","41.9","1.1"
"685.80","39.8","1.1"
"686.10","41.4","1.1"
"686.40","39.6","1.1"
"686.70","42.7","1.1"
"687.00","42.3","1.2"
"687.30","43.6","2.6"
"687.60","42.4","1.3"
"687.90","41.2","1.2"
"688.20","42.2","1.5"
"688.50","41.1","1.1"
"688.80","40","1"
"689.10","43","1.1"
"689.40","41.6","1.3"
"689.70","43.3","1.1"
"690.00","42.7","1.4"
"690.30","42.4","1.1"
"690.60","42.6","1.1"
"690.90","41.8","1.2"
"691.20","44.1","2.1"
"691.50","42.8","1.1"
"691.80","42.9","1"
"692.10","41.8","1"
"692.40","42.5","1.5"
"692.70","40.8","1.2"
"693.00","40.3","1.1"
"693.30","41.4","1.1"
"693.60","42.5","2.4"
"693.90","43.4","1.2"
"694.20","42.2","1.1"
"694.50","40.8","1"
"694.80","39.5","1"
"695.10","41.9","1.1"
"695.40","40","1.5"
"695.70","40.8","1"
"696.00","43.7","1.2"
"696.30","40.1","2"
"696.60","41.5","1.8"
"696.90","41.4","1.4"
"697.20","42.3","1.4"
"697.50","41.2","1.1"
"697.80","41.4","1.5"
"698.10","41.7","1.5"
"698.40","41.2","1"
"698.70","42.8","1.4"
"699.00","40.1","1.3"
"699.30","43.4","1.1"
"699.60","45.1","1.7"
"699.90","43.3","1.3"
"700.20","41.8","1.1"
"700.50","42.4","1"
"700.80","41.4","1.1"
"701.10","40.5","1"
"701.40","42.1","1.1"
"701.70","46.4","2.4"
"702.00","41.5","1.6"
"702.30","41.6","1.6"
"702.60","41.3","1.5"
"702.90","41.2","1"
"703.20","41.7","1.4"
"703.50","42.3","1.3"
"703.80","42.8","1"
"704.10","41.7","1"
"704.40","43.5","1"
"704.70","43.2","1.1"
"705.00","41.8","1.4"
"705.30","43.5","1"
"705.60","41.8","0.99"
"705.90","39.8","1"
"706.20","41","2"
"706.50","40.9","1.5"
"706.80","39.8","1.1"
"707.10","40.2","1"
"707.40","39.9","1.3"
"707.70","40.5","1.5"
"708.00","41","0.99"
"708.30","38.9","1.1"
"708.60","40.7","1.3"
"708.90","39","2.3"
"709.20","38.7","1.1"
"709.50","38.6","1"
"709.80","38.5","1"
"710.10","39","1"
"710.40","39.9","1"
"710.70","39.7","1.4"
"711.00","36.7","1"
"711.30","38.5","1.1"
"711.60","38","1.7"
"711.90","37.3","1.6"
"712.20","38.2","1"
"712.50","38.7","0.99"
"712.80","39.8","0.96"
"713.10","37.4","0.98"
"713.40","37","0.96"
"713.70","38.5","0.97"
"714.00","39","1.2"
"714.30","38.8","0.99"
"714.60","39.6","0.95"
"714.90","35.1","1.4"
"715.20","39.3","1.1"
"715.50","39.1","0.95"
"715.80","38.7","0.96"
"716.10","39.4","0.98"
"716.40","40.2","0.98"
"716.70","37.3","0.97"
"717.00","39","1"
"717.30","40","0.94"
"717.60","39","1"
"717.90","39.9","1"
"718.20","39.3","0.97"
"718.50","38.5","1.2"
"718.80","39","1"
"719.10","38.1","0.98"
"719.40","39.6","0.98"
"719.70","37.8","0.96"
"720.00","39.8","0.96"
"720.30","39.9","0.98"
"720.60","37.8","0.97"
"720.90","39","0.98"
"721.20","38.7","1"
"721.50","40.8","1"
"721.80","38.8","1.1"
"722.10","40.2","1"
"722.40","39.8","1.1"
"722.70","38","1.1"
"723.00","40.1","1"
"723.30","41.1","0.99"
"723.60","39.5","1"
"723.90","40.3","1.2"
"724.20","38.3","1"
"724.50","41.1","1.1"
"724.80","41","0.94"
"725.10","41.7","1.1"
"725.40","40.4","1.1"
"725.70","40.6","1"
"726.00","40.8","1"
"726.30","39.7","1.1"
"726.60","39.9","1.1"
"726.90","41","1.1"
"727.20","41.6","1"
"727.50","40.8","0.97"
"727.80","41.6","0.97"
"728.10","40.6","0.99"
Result 41.8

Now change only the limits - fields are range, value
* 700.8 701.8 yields 42.6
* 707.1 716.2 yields 38.8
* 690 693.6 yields 42.2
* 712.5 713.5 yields 38.2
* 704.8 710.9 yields 40.2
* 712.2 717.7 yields 38.6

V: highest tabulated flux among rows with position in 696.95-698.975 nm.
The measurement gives 42.8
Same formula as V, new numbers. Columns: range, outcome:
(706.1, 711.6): 41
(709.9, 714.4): 39.9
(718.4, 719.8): 39.6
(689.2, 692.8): 44.1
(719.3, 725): 41.1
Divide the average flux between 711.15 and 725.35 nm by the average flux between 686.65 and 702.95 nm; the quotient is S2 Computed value 0.9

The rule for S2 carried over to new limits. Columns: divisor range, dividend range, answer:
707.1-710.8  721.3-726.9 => 1.01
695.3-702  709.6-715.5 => 0.91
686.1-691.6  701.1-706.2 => 1.00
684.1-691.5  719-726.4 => 0.95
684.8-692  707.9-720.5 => 0.93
